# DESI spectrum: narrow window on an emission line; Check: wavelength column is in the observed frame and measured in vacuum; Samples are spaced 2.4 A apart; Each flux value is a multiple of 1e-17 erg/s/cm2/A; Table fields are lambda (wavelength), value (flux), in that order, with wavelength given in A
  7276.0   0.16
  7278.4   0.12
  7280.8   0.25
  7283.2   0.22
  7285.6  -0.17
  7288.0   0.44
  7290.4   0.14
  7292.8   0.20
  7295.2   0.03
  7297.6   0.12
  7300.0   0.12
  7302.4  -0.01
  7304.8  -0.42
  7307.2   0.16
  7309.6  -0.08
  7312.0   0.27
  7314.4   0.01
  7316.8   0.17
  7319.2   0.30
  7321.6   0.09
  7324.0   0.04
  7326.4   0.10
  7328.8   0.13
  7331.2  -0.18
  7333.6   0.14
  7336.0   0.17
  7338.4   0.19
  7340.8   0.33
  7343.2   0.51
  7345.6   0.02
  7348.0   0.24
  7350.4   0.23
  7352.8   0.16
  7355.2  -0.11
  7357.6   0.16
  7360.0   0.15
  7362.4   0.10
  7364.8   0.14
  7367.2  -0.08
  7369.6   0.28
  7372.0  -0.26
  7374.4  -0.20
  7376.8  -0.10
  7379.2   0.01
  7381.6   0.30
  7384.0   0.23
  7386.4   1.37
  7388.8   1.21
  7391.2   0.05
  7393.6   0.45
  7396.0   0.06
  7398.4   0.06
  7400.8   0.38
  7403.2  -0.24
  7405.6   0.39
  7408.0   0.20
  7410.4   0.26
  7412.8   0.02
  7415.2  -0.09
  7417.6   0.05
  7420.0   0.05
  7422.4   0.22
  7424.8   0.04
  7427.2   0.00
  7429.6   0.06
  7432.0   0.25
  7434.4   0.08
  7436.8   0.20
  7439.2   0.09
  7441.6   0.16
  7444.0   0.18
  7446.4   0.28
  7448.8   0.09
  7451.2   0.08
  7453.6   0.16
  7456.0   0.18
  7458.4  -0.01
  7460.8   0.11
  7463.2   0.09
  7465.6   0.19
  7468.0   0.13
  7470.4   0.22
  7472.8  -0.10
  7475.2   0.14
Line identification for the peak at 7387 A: H-alpha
